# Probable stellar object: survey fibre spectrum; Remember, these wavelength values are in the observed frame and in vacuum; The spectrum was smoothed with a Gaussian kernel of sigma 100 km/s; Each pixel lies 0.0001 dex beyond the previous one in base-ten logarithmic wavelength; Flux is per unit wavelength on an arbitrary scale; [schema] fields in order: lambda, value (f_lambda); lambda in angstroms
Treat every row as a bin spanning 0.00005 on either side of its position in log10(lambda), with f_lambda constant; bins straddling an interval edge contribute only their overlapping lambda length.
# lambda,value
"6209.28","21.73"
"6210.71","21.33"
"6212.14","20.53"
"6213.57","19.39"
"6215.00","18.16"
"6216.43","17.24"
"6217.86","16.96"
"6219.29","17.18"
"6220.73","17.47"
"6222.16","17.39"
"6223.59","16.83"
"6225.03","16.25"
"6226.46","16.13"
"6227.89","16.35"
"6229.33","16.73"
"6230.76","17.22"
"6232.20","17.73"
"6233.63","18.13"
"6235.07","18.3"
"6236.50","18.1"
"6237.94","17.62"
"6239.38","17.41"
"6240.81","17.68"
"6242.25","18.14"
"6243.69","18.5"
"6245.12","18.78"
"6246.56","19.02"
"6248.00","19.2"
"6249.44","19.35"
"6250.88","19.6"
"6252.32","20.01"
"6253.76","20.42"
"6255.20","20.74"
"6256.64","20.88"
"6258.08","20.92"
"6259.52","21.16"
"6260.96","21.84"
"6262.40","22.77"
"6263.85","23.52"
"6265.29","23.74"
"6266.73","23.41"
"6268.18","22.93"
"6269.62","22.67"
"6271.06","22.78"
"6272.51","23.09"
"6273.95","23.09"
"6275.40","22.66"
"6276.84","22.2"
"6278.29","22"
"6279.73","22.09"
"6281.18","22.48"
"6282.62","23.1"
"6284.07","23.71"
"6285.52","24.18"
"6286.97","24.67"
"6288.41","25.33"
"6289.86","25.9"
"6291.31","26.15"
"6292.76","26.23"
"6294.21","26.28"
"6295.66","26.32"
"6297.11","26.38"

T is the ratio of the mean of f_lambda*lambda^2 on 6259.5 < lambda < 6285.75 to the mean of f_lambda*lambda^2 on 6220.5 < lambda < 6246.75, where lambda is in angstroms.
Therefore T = 1.32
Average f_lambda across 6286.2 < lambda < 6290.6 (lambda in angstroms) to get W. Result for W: 25.3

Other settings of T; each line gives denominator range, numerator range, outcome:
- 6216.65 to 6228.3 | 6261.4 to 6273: 1.39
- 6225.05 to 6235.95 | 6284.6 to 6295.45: 1.51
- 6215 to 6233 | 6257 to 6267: 1.33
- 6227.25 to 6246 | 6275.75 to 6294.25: 1.38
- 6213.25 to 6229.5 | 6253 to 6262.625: 1.25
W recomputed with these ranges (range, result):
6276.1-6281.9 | 22.2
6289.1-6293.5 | 26.1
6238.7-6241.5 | 17.6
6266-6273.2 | 23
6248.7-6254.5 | 19.8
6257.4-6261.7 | 21.3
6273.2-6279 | 22.5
